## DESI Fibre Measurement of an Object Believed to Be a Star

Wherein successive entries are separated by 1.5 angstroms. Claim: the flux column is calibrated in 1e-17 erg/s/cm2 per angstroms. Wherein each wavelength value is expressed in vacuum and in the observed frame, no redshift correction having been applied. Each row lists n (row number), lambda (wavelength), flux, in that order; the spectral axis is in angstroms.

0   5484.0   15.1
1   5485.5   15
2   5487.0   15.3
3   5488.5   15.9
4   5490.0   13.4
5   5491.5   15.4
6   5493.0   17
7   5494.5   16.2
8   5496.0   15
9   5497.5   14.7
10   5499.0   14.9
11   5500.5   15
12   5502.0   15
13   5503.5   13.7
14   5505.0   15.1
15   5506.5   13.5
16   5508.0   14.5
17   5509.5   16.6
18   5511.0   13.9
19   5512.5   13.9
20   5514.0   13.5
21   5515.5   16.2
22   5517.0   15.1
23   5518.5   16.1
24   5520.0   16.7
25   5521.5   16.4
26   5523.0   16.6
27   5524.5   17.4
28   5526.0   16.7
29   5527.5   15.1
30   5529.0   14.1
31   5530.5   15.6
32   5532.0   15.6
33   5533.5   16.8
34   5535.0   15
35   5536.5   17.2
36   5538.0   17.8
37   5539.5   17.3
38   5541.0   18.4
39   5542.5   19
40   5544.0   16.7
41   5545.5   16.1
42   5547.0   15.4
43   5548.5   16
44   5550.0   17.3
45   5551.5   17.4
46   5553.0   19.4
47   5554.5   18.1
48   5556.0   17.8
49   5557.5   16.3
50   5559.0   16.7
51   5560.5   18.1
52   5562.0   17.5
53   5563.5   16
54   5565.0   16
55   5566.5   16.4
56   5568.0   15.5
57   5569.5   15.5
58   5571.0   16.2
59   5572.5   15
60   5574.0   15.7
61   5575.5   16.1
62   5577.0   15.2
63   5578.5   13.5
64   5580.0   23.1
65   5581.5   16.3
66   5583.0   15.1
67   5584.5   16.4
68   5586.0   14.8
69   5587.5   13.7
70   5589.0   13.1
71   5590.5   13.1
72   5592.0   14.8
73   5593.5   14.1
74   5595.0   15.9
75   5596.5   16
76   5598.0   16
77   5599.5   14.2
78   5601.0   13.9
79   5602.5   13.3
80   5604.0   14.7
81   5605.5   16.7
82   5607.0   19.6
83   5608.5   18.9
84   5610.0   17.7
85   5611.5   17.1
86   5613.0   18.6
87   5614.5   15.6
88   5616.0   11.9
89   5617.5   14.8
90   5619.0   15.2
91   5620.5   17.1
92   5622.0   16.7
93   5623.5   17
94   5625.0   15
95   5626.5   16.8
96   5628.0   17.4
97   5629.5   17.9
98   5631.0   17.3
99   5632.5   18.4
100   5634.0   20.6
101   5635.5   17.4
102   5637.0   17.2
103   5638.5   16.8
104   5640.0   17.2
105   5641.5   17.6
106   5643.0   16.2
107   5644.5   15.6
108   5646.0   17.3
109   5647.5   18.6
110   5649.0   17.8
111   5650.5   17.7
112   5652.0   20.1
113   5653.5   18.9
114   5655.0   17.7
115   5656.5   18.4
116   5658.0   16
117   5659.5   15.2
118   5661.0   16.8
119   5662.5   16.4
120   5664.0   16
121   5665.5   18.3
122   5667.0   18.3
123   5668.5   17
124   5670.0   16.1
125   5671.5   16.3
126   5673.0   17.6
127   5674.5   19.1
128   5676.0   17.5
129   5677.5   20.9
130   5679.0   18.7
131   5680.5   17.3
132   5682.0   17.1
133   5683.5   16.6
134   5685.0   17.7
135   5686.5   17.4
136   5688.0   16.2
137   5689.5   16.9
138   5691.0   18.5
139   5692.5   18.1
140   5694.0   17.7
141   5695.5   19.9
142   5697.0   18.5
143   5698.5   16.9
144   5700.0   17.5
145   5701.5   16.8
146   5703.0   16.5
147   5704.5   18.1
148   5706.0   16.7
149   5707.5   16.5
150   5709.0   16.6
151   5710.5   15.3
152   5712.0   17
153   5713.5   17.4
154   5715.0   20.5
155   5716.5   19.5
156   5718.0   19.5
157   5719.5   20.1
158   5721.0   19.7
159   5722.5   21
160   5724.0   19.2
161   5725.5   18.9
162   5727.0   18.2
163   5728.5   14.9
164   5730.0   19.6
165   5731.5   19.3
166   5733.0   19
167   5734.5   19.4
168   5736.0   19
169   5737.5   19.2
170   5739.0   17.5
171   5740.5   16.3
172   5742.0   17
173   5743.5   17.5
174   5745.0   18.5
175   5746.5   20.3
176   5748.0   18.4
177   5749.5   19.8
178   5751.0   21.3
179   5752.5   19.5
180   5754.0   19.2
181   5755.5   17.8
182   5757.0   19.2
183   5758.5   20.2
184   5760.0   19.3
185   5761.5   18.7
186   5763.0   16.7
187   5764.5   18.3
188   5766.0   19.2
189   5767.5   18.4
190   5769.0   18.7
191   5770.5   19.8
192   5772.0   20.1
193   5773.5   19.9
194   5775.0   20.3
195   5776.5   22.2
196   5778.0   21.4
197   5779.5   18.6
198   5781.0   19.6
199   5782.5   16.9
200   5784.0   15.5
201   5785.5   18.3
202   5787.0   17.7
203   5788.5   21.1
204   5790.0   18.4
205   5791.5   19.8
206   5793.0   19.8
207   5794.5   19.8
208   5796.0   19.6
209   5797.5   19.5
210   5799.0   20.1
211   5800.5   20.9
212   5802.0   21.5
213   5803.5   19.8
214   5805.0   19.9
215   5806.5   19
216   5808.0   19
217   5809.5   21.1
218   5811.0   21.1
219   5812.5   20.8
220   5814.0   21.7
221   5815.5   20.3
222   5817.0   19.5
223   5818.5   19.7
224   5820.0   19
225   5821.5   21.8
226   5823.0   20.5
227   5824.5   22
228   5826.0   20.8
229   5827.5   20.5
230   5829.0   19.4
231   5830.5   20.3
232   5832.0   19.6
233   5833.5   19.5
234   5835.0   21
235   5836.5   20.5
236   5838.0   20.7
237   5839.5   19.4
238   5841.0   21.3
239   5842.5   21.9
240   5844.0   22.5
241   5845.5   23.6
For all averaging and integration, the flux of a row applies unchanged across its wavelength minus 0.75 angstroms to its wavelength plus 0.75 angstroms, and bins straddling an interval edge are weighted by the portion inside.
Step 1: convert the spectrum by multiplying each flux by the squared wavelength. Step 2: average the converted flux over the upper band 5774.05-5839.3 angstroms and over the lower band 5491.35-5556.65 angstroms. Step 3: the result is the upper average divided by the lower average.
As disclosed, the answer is 1.38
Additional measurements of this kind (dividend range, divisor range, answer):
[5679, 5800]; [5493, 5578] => 1.24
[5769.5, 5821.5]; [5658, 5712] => 1.19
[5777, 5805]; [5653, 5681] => 1.16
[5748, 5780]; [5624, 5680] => 1.15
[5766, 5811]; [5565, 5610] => 1.34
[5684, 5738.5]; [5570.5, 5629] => 1.19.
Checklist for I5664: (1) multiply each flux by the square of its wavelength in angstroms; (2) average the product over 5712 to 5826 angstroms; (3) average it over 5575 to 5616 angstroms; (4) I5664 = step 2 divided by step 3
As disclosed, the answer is 1.31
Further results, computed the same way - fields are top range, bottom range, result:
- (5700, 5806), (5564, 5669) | 1.20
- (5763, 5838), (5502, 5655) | 1.31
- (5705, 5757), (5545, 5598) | 1.22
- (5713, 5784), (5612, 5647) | 1.18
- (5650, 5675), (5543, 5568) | 1.07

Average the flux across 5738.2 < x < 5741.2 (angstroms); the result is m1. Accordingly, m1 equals 16.9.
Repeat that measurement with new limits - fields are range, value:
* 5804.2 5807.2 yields 19.5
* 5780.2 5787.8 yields 17.6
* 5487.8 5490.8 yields 14.6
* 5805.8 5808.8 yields 19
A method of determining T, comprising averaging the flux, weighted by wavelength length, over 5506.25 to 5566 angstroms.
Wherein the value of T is 16.4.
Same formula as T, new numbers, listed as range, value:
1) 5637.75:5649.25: 17.1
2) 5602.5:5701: 17.3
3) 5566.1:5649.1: 16.2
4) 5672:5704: 17.8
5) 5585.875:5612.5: 15.5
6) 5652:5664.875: 17.1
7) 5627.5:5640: 17.8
